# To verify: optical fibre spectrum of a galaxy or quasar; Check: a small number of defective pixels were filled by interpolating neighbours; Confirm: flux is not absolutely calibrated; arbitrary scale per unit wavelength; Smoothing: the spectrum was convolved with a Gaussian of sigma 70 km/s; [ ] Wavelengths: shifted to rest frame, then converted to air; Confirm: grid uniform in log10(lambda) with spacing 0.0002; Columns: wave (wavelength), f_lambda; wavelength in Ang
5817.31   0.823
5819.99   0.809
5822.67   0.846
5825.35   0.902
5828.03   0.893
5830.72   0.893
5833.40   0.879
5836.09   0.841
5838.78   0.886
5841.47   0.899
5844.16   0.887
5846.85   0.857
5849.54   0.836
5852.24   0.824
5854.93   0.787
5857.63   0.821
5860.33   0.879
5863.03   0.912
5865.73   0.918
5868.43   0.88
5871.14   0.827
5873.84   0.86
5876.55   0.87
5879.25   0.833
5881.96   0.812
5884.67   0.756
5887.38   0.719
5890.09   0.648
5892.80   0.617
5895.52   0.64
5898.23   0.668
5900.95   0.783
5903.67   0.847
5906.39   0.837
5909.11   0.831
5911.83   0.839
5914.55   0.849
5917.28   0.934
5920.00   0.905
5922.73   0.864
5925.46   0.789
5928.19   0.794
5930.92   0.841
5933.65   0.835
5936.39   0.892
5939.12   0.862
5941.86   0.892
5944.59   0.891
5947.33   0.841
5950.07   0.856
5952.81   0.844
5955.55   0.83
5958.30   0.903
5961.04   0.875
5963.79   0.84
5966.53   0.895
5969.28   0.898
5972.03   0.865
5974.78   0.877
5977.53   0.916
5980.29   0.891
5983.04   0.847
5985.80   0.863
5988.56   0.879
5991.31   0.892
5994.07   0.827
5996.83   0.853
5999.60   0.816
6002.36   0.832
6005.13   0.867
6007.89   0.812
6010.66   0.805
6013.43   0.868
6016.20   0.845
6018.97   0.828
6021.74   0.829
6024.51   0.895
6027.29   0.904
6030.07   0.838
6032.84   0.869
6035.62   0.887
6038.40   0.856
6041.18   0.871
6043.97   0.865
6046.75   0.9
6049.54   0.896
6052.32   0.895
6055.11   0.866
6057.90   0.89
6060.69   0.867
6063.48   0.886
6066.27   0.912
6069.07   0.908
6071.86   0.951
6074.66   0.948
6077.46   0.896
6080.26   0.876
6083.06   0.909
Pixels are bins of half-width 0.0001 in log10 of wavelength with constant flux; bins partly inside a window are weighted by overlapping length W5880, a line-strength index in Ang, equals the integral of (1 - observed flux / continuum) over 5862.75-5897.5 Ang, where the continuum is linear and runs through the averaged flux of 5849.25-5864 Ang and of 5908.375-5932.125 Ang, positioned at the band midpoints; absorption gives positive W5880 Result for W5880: 2.4 Ang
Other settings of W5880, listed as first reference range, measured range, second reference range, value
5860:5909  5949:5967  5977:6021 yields -0.7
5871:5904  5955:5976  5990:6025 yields -1.6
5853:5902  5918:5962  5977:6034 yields -1.9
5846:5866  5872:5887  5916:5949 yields 0.6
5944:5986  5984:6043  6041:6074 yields 1.9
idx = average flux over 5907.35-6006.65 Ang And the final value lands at 0.862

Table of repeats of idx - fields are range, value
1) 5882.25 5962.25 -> 0.817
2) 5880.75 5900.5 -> 0.698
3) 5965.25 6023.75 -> 0.858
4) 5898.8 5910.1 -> 0.813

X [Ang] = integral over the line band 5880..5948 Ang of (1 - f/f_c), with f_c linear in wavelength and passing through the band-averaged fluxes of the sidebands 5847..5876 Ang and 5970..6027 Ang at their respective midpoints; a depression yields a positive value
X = 3.8 Ang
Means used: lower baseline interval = 0.855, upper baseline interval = 0.857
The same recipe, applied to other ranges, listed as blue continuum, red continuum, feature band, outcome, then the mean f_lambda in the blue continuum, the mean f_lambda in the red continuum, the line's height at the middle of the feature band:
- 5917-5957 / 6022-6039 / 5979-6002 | 0.2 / 0.856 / 0.873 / 0.866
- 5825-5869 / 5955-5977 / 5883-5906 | 4.1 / 0.869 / 0.876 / 0.872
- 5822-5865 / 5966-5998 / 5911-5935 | 0.6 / 0.866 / 0.875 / 0.871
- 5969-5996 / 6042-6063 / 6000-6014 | 0.7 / 0.874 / 0.882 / 0.877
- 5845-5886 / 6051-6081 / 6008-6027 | 0.9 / 0.845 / 0.9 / 0.887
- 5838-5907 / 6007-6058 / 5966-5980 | -0.8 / 0.811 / 0.864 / 0.844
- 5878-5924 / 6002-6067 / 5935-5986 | -3.1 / 0.787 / 0.866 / 0.822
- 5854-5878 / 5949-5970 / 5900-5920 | 0.3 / 0.863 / 0.867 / 0.865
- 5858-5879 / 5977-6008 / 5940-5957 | 0.1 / 0.873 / 0.858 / 0.863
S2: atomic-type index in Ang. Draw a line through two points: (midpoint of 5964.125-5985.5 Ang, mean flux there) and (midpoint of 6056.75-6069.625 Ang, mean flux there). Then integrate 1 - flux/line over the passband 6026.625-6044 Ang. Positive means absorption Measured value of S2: 0.4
